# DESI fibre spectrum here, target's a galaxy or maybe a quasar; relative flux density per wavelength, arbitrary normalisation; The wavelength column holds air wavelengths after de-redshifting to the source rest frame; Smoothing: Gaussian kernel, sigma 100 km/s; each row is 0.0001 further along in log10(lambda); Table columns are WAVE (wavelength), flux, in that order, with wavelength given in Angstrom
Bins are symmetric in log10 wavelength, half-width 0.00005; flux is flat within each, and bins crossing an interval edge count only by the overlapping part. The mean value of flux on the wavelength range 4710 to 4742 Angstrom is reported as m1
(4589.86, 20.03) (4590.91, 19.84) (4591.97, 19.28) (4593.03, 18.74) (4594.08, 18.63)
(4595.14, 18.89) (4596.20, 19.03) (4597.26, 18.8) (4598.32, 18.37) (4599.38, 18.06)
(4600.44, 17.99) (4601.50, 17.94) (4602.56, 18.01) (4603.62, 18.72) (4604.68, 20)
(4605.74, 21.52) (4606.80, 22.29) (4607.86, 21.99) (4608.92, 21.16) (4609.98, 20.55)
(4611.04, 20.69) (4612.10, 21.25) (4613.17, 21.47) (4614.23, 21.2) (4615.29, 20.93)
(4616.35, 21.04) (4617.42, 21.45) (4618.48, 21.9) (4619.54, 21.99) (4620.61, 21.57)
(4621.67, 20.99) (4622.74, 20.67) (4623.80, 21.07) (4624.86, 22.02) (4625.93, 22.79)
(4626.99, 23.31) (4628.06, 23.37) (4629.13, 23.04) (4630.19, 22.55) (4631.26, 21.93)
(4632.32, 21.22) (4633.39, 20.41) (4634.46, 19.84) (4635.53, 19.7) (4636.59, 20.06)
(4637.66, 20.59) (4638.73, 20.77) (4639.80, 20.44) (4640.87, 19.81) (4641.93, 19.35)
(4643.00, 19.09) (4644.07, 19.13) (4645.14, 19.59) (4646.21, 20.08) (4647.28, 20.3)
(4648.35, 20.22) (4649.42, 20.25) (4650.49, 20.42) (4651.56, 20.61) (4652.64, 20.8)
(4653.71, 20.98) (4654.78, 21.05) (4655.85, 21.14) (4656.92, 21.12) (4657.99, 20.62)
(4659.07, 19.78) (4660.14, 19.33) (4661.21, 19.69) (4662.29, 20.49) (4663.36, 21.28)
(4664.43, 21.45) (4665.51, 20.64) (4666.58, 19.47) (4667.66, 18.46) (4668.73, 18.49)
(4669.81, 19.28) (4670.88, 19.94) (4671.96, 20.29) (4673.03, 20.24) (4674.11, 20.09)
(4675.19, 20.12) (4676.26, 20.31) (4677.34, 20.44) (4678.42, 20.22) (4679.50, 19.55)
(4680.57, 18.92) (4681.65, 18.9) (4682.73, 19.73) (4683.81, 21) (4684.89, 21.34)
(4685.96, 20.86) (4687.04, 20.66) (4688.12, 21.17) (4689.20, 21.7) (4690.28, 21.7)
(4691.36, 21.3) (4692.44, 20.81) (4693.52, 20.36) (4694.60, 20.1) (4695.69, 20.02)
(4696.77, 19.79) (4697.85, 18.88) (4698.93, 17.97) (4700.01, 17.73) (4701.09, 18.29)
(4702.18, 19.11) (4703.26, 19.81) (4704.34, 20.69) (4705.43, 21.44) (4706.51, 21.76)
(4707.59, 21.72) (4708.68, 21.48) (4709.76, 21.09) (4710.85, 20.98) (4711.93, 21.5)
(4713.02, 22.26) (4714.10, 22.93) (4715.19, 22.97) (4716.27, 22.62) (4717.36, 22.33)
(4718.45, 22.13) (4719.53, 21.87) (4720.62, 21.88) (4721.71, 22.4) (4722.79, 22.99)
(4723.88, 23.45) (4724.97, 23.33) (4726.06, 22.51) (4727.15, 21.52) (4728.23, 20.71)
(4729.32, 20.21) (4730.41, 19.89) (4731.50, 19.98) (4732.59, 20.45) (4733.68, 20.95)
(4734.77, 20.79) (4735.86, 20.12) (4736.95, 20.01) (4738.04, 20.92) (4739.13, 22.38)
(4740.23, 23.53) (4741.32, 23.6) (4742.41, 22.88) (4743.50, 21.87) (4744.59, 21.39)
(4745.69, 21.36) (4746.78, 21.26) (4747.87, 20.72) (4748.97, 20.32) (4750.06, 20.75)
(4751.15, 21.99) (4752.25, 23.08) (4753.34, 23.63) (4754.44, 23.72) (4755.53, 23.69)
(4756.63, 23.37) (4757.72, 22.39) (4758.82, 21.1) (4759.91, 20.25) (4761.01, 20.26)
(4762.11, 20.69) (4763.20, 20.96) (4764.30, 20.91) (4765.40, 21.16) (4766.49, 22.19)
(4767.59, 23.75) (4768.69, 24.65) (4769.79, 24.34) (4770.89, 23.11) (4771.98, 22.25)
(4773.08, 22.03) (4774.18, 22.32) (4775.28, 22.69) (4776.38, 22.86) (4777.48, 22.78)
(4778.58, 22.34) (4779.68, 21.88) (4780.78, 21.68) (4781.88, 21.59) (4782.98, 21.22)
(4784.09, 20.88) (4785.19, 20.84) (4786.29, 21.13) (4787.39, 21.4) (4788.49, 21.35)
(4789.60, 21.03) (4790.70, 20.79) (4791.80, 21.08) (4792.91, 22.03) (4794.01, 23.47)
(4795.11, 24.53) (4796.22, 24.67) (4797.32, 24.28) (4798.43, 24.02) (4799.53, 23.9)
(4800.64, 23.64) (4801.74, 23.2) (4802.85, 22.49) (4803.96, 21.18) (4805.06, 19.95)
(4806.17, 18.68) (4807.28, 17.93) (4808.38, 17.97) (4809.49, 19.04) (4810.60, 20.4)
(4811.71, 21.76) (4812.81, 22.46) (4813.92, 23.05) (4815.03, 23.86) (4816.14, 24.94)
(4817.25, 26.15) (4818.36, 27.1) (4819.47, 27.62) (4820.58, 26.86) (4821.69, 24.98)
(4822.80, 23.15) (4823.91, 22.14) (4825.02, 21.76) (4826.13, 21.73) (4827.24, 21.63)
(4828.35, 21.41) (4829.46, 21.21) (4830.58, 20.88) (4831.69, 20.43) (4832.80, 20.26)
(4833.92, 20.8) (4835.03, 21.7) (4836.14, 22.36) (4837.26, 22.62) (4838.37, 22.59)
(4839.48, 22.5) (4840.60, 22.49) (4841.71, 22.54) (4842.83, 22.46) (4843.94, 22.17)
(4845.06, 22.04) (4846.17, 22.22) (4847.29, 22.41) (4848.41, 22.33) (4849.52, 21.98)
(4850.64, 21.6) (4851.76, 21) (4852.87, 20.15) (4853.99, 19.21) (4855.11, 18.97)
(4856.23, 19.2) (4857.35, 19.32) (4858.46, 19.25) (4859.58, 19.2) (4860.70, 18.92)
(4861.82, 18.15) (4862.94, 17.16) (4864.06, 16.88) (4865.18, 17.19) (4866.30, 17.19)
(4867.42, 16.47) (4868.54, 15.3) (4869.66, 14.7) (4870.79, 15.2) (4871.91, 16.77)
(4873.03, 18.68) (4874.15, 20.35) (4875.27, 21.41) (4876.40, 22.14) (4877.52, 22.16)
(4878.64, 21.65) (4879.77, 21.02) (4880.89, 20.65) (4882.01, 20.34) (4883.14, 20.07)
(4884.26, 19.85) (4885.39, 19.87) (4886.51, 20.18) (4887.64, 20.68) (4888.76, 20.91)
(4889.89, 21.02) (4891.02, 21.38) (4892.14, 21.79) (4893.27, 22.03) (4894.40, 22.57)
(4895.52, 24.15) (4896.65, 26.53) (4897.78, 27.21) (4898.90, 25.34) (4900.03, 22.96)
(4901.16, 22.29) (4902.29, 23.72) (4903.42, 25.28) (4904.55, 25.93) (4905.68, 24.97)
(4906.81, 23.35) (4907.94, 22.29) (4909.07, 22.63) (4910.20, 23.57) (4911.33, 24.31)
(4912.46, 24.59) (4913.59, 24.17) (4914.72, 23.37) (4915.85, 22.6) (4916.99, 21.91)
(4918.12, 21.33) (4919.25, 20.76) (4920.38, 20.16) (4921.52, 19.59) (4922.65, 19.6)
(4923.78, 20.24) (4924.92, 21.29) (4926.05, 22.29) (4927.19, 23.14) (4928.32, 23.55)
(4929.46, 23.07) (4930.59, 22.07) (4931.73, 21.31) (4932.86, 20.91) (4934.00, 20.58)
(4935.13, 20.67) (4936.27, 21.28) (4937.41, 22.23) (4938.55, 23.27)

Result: 21.8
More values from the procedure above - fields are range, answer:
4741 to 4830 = 22.3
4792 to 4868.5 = 21.5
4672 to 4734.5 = 20.9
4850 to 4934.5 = 21.1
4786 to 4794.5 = 21.5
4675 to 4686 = 20.1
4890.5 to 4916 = 23.8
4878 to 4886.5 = 20.5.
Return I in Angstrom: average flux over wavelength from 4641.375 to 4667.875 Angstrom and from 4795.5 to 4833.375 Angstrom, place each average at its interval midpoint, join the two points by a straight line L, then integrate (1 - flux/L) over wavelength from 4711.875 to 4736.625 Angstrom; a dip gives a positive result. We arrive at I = -0.59 Angstrom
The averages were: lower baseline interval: 20.2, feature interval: 21.7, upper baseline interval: 22.5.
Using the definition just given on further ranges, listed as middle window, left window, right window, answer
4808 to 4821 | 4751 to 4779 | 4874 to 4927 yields -0.6 Angstrom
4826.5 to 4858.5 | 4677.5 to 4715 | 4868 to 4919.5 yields 0.2 Angstrom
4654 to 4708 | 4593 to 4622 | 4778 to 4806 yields 2.0 Angstrom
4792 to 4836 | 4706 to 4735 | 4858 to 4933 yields -2.1 Angstrom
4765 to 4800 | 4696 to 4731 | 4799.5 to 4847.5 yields -0.9 Angstrom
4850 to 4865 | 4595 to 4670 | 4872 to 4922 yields 2.0 Angstrom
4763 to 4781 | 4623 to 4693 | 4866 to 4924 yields -1.3 Angstrom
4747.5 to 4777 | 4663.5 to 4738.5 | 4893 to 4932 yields -1.1 Angstrom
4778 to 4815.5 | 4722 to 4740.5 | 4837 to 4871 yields -2.2 Angstrom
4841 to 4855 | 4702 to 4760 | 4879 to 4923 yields 0.4 Angstrom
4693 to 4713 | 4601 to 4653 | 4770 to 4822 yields 1.3 Angstrom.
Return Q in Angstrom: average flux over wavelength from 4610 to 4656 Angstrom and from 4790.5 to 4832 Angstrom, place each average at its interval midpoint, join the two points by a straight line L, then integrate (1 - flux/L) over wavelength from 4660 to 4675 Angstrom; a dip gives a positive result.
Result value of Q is 0.9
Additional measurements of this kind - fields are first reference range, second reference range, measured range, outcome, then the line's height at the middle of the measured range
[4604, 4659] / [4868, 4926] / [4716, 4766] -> -1.03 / 21.3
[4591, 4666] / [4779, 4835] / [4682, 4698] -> 0.33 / 21.1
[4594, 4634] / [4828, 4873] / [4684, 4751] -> -2.50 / 20.4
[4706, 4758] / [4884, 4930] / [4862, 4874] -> 3.05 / 22.4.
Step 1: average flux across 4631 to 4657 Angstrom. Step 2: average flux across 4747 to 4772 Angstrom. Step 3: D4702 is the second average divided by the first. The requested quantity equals 1.1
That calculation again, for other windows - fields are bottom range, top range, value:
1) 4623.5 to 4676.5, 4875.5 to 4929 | 1.09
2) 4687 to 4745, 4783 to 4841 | 1.05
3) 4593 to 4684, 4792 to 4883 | 1.04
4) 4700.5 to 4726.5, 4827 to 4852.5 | 1.00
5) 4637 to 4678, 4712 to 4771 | 1.09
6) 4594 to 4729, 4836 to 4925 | 1.03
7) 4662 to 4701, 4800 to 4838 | 1.11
